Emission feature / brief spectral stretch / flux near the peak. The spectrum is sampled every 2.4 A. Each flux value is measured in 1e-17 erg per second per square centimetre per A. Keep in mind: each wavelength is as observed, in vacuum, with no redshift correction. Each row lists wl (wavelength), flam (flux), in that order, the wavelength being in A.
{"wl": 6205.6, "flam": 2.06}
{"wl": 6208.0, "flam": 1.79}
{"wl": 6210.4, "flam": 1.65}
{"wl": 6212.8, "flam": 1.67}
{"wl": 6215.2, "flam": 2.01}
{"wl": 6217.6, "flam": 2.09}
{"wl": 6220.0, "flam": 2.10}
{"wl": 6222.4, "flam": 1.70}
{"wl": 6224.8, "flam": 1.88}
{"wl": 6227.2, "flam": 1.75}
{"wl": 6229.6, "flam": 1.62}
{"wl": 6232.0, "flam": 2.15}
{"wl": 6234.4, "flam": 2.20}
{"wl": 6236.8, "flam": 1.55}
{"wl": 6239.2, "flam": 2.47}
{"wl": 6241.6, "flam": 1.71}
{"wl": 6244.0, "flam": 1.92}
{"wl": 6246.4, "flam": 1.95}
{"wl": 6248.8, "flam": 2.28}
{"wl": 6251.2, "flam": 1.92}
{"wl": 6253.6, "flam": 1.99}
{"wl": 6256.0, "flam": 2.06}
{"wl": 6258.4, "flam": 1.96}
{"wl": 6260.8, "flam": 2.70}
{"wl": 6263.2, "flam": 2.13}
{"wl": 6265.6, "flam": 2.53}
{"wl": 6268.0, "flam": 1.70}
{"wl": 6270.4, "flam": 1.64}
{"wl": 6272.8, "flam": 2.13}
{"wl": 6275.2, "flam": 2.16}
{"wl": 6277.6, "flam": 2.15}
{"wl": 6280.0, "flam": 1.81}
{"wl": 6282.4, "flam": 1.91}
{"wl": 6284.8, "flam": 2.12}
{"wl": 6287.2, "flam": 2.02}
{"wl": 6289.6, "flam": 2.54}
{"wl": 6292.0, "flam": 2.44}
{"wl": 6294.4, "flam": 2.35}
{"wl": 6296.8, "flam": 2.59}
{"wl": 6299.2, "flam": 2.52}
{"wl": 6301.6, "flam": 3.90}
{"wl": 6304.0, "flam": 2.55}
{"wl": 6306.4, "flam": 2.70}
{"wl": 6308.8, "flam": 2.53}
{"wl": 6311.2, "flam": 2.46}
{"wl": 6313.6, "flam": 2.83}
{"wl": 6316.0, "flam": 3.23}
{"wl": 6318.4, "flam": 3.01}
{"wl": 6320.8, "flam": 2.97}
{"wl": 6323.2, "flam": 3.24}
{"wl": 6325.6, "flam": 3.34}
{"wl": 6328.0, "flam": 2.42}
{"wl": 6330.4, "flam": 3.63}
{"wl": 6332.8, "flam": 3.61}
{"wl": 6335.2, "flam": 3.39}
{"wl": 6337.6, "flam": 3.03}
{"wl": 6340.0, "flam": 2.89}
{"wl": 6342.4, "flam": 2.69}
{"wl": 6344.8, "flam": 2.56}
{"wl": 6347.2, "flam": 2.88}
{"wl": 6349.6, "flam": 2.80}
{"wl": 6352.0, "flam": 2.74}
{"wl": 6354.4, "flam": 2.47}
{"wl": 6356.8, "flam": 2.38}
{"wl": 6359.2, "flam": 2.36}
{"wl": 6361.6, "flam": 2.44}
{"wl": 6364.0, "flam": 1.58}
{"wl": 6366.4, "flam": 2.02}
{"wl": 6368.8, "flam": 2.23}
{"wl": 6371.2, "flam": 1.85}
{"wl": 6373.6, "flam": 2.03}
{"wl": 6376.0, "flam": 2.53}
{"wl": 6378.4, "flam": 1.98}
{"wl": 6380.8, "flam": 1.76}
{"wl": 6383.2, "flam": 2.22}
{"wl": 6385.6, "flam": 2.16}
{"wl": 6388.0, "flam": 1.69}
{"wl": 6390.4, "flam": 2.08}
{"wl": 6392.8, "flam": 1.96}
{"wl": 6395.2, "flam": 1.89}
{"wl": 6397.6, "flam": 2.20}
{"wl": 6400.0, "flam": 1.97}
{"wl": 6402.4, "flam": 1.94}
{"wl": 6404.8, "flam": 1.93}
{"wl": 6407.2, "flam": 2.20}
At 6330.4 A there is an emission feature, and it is Mg II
